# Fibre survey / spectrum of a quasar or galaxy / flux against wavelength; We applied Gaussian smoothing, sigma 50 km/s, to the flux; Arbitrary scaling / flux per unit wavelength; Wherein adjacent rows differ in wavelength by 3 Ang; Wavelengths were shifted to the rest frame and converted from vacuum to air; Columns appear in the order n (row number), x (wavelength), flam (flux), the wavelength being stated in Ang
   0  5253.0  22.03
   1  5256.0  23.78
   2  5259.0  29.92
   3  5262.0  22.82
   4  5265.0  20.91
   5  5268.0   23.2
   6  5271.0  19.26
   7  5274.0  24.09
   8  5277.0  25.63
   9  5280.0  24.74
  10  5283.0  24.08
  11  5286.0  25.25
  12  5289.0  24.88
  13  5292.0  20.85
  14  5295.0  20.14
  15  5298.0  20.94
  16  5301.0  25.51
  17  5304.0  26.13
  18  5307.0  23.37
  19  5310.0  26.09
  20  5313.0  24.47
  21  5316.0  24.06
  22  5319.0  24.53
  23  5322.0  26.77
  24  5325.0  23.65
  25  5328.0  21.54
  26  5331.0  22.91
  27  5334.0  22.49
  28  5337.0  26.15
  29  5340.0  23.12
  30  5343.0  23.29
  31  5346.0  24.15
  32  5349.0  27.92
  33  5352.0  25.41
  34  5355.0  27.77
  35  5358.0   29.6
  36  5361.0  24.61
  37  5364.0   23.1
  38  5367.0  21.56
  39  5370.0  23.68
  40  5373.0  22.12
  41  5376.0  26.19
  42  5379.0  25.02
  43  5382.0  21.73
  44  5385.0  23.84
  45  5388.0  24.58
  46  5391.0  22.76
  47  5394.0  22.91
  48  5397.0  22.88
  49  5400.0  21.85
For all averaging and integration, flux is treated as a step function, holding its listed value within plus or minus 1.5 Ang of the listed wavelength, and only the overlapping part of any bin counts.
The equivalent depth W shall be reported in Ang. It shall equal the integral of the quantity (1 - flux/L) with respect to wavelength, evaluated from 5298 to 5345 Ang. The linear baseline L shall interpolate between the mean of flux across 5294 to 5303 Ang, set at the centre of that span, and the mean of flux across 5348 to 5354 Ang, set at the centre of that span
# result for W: 0.20 Ang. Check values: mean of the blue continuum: 22.5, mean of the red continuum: 26.7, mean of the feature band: 24.2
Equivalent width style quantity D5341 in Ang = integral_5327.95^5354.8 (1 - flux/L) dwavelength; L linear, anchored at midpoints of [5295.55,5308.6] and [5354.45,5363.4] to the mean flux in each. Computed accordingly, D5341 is 1.53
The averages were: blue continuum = 23.7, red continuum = 26.9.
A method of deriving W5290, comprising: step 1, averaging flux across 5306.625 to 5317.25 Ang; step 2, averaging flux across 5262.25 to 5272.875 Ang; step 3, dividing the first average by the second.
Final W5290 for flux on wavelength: 1.1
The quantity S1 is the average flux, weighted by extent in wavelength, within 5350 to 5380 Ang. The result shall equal 25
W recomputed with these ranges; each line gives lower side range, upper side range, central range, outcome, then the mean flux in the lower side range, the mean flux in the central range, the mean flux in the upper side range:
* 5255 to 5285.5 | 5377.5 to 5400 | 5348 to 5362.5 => -2.21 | 23.9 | 27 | 23.3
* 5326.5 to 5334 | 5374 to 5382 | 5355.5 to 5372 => -0.49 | 22.3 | 24.6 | 24.7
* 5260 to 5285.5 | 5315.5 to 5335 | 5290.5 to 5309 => 0.48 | 23.3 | 22.9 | 23.7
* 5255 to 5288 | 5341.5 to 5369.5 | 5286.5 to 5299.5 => 1.24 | 24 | 22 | 25.2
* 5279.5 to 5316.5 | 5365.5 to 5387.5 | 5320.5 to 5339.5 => -0.13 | 23.9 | 23.9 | 23.5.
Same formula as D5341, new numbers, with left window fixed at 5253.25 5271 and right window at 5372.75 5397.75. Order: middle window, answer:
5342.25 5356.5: -1.3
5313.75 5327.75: -0.5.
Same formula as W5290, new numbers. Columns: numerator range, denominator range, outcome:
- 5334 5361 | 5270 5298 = 1.11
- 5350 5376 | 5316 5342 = 1.04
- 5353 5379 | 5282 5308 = 1.06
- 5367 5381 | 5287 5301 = 1.07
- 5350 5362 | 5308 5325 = 1.08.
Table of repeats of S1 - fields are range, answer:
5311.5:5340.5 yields 24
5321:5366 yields 24.8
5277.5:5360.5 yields 24.5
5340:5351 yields 24.9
